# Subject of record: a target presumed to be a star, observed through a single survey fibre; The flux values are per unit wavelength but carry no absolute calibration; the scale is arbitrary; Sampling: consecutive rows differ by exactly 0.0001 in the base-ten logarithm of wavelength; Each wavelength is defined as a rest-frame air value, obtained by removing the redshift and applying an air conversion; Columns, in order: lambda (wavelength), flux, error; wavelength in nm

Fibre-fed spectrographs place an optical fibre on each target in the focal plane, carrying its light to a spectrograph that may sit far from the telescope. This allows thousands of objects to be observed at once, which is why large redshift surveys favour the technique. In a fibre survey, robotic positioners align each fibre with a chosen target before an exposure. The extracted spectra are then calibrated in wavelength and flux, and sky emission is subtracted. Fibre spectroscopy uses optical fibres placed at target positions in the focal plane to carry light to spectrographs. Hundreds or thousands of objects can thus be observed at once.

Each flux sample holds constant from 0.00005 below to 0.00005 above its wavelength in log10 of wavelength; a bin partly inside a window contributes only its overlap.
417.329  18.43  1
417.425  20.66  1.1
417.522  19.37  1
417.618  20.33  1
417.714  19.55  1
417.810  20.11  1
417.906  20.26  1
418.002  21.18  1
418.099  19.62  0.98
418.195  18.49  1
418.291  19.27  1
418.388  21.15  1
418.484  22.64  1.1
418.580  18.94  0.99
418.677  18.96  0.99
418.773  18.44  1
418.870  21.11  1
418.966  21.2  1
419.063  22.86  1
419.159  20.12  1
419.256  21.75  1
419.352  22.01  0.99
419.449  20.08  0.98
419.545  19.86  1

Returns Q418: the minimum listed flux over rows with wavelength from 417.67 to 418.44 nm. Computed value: 18.49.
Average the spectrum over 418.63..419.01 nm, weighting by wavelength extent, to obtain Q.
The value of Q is 19.9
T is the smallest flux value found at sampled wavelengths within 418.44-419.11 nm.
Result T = 18.44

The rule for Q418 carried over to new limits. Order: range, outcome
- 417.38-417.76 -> 19.37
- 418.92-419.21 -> 20.12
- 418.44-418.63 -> 18.94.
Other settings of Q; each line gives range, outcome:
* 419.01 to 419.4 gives 21.7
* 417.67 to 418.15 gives 20.1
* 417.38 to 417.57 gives 19.9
